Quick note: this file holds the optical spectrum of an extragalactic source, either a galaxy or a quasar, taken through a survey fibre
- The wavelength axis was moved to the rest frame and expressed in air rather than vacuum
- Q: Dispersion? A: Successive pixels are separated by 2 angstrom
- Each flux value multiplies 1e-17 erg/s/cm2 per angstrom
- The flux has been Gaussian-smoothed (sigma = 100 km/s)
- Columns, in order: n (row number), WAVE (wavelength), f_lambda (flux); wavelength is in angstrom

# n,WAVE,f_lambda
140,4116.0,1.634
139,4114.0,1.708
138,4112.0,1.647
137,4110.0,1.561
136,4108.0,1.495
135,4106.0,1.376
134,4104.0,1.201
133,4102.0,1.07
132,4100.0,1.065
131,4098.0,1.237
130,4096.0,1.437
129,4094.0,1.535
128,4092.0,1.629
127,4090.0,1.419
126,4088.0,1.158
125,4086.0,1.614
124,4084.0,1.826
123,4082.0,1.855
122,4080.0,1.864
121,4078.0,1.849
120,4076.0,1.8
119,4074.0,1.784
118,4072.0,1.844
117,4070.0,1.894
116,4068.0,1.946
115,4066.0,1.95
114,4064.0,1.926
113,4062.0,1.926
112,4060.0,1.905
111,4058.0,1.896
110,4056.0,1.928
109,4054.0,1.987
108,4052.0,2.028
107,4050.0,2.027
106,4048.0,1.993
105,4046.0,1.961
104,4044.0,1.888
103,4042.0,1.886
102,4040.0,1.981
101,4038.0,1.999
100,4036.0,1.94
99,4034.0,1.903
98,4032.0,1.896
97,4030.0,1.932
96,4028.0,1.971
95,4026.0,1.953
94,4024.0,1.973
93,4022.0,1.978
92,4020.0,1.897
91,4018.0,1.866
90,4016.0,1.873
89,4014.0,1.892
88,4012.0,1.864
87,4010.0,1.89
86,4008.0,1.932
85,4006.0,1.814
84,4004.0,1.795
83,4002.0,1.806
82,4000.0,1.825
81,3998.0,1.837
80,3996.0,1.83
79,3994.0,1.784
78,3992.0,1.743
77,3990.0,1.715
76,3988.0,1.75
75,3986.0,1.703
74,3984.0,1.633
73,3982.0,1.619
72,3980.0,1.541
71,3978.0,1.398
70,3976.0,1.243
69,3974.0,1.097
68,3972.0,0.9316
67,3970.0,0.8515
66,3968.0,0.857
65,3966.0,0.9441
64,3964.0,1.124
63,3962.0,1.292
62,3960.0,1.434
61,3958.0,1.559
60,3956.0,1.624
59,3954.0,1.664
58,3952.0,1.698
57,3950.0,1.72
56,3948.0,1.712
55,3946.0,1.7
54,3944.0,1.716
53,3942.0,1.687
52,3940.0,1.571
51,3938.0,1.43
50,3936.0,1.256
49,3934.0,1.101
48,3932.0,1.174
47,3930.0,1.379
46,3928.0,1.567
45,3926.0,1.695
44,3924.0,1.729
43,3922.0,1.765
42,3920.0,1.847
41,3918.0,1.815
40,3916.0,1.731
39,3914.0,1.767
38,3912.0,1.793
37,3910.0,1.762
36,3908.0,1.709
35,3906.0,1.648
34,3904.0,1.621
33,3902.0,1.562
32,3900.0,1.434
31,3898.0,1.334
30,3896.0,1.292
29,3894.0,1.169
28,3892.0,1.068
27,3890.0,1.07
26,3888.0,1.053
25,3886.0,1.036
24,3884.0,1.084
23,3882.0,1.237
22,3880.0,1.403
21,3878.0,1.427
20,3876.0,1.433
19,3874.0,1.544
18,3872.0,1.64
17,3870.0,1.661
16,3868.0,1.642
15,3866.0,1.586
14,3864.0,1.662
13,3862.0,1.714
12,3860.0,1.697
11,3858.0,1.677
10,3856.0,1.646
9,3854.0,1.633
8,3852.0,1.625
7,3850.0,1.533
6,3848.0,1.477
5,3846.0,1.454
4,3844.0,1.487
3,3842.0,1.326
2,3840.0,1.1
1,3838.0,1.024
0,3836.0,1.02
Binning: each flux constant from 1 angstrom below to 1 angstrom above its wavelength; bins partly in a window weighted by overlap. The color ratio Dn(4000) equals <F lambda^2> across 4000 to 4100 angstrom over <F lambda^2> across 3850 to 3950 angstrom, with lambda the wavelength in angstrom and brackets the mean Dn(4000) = 1.3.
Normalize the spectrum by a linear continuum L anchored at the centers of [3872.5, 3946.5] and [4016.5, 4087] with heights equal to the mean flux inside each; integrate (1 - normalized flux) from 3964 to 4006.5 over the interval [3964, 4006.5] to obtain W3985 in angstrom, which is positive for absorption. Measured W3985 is 5.37 angstrom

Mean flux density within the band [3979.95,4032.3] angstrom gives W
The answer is 1.83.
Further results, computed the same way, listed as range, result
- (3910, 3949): 1.61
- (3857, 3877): 1.63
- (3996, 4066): 1.92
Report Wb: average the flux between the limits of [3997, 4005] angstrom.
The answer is 1.82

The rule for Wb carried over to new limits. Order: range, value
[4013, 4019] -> 1.88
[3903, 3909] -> 1.66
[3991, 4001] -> 1.8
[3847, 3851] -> 1.5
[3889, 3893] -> 1.07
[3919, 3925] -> 1.78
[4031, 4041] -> 1.94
